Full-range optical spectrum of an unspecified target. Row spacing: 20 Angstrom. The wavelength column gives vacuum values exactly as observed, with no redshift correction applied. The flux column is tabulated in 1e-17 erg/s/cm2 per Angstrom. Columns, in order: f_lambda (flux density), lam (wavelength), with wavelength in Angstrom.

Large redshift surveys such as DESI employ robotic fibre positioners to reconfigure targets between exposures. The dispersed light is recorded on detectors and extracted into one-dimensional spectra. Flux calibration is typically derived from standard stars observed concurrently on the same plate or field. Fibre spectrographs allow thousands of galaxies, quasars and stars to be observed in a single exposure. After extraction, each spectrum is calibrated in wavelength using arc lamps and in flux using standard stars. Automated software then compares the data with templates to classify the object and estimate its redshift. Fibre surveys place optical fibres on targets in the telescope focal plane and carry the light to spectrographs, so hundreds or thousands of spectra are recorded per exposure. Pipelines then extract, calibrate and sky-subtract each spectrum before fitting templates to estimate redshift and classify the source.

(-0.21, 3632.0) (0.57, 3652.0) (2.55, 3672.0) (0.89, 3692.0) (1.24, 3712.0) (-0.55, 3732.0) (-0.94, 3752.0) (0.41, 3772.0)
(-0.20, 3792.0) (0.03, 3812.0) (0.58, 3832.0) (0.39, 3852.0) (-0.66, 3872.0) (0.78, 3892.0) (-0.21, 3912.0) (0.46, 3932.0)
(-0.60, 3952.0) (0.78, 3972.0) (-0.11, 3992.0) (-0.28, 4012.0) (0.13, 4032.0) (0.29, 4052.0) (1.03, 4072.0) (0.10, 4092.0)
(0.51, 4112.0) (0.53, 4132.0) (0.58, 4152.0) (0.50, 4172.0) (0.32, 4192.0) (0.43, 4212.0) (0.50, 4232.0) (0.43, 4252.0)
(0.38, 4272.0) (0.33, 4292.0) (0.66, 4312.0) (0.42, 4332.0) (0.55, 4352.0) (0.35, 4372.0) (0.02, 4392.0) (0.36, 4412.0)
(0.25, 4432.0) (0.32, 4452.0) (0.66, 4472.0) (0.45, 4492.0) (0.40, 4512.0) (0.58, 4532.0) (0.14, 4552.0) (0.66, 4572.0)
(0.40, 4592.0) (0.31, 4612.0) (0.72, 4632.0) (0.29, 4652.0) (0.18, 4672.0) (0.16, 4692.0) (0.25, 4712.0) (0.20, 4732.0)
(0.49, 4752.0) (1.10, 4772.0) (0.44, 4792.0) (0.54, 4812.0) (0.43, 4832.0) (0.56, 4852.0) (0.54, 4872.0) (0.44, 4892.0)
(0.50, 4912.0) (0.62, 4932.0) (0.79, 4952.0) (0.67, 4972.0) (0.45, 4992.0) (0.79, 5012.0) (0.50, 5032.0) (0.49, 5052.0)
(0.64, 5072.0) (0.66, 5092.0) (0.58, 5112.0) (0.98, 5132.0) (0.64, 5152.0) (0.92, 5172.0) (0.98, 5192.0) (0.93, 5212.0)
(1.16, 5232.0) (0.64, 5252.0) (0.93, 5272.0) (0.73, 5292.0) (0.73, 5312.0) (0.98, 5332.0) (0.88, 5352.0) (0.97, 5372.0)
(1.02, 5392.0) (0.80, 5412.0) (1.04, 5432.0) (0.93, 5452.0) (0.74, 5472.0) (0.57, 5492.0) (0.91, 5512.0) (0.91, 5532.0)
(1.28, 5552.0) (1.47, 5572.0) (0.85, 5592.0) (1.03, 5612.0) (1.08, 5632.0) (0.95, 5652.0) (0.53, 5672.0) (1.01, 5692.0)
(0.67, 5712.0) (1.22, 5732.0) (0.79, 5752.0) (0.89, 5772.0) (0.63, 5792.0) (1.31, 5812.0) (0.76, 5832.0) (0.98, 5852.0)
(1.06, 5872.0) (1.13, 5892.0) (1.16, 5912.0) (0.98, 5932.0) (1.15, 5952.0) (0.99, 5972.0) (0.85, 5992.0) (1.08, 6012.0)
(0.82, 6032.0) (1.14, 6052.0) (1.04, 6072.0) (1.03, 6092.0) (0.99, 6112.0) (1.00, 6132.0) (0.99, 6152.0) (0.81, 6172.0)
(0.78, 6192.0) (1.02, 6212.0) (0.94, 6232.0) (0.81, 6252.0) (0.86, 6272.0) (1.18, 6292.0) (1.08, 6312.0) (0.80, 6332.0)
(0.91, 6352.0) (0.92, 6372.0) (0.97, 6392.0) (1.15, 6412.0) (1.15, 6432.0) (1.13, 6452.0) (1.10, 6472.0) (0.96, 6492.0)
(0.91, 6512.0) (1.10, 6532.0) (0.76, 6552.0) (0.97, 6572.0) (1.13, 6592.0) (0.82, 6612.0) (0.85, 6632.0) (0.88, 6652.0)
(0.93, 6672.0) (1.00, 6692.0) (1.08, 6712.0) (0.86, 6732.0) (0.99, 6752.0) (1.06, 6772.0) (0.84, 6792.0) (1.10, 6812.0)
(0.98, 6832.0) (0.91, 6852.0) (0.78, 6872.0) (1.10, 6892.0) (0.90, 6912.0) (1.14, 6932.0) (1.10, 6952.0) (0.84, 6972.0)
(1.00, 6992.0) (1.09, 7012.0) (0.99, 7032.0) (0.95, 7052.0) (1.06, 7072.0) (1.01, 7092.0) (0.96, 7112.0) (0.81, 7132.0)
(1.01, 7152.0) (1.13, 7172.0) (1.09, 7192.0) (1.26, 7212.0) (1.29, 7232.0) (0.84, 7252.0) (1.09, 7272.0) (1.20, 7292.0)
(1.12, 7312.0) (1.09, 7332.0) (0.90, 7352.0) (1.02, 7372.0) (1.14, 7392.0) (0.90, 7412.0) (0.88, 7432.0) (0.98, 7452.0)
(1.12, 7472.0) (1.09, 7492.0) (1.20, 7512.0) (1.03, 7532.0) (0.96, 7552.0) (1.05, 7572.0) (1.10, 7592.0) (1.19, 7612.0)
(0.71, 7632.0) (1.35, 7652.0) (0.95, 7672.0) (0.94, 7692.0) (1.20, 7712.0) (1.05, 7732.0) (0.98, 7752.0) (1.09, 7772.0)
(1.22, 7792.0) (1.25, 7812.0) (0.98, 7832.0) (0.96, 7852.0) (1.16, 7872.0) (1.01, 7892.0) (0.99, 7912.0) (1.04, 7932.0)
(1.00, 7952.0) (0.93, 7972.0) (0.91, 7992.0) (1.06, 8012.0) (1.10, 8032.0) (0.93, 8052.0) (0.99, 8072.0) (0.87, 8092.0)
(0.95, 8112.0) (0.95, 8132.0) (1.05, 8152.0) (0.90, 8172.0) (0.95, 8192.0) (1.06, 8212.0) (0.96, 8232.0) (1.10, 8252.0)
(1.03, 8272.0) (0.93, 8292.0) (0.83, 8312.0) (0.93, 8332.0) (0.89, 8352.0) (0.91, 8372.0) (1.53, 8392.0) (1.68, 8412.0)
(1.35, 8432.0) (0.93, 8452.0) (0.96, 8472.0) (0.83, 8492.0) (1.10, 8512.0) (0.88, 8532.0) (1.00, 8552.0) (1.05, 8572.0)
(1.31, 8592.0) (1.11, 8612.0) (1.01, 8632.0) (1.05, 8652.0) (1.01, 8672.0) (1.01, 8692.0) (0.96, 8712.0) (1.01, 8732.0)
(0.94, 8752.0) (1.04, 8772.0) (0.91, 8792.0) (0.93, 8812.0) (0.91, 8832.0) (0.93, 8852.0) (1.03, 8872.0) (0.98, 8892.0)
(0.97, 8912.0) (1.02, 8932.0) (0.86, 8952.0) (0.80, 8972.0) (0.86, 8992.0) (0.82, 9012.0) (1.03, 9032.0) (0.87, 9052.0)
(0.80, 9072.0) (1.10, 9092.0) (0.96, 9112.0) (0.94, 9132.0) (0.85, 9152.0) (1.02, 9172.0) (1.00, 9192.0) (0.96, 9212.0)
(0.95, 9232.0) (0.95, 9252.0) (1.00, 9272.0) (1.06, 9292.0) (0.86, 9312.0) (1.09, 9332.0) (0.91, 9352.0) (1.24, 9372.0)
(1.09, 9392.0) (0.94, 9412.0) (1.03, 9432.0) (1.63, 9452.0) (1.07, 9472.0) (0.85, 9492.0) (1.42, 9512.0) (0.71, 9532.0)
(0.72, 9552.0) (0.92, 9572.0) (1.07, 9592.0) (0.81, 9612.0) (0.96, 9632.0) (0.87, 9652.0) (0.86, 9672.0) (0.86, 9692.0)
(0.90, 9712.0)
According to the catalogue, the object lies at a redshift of 0.280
